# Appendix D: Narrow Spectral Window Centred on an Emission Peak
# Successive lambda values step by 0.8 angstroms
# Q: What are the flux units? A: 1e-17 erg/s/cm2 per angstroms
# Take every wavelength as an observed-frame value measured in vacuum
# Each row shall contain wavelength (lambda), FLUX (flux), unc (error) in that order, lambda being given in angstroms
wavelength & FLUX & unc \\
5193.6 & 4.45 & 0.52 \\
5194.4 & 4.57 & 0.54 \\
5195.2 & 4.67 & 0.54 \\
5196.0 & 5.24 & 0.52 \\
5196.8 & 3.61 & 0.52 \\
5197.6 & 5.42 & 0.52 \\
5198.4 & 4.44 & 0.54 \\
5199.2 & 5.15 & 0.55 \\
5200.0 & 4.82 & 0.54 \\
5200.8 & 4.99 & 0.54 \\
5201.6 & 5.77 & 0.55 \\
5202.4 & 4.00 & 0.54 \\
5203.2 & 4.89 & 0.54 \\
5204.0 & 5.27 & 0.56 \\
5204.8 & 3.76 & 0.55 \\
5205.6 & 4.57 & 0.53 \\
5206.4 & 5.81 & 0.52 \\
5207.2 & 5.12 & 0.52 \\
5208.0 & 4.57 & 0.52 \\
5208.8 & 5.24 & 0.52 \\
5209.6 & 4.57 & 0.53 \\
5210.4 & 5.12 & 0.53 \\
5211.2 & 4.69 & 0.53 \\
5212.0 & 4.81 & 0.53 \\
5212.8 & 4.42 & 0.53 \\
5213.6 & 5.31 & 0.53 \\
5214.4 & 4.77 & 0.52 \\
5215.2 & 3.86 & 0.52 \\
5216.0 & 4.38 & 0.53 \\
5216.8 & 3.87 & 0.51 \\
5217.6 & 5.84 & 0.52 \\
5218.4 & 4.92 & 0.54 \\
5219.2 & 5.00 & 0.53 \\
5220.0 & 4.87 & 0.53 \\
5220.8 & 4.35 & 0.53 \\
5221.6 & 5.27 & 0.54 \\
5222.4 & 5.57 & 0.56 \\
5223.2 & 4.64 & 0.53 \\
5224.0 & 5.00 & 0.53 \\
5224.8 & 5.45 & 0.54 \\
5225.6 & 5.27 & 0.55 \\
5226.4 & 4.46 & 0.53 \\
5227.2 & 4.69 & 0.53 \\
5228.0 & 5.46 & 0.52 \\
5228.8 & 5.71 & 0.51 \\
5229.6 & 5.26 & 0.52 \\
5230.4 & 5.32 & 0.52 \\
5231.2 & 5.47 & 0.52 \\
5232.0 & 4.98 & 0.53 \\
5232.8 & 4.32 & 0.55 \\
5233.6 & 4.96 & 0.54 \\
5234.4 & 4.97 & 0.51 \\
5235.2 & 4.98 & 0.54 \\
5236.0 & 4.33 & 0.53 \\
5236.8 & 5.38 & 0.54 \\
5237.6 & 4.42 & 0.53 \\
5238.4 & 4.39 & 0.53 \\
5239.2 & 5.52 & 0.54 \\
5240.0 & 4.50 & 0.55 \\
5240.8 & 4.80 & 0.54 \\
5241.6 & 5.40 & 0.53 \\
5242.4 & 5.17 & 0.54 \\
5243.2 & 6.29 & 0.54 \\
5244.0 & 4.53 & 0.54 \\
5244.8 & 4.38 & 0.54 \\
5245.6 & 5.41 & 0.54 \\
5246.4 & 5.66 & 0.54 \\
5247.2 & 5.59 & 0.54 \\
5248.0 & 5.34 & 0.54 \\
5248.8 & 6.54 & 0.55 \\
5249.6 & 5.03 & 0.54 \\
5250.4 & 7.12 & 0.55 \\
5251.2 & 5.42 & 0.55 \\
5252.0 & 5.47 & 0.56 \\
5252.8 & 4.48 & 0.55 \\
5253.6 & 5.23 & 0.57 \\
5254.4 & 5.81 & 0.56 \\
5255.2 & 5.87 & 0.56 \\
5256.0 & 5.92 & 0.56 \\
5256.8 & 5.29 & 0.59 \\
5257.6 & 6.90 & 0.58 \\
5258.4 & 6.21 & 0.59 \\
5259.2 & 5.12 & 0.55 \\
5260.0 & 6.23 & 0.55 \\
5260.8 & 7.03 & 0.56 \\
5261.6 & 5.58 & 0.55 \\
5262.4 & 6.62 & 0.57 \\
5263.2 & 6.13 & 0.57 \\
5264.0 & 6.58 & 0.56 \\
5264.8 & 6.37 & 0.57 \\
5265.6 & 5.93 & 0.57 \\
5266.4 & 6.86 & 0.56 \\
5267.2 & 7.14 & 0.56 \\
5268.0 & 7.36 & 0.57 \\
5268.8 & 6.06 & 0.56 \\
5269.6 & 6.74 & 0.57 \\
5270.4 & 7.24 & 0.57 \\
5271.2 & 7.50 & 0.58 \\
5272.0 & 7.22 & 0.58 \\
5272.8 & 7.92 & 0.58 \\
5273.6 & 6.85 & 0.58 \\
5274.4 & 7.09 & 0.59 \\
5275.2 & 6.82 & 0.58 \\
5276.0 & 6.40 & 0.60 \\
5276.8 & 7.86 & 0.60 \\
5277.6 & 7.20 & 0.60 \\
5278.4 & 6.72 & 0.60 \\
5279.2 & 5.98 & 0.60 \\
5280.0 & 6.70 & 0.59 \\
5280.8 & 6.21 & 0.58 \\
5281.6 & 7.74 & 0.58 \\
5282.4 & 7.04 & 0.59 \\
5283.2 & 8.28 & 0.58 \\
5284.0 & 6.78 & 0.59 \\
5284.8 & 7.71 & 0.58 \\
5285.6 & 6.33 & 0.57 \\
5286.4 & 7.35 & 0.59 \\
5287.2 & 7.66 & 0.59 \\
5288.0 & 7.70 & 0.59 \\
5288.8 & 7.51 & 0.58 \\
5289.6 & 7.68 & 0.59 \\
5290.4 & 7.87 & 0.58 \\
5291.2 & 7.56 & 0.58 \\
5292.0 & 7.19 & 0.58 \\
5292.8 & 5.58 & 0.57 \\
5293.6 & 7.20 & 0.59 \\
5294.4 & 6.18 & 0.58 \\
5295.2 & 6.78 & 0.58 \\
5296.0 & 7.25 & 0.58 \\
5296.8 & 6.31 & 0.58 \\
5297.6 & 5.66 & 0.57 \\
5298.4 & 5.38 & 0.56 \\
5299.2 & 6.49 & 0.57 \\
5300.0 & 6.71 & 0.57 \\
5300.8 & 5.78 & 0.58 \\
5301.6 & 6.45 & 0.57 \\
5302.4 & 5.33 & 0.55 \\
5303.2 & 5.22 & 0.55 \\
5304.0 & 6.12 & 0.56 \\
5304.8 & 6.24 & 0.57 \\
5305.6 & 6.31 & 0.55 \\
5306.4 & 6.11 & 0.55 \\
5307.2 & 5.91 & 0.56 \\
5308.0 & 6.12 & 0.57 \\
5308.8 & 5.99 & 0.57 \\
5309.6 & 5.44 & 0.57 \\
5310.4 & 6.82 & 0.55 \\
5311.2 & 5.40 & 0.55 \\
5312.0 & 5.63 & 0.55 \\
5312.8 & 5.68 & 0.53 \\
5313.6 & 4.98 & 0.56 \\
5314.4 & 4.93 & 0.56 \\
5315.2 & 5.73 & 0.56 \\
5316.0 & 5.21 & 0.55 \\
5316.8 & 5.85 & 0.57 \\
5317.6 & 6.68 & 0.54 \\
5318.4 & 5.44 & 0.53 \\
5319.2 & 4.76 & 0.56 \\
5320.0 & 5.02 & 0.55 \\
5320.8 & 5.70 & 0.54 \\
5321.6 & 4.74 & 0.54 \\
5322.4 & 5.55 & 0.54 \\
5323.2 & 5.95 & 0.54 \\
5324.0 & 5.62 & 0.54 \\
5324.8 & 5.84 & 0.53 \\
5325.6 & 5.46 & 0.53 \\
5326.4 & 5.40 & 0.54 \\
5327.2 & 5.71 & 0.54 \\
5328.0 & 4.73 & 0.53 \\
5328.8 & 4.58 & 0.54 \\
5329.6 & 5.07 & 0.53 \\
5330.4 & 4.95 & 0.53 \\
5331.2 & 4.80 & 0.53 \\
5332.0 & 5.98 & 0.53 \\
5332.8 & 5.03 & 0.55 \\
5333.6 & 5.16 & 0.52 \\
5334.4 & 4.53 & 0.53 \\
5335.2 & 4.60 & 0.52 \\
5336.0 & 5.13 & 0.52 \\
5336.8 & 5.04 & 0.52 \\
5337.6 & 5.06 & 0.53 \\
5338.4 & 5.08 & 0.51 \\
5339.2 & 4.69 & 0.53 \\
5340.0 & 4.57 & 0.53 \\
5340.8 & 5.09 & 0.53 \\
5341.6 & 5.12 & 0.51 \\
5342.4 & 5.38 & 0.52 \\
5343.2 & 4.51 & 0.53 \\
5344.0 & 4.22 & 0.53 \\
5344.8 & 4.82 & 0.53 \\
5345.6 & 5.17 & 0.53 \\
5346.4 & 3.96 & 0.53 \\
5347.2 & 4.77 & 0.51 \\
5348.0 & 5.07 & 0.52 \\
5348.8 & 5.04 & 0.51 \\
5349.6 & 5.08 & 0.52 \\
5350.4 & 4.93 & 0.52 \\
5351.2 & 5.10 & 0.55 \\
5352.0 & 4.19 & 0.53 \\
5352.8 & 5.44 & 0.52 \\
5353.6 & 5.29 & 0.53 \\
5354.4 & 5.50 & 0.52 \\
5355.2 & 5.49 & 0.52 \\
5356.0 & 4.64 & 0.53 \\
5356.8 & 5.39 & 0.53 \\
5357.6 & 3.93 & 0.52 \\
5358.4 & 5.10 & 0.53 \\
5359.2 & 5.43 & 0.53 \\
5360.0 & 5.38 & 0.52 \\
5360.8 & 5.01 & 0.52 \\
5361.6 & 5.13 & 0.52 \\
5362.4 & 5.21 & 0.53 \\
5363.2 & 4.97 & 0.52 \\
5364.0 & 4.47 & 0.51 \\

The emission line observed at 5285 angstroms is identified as Mg II 2798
